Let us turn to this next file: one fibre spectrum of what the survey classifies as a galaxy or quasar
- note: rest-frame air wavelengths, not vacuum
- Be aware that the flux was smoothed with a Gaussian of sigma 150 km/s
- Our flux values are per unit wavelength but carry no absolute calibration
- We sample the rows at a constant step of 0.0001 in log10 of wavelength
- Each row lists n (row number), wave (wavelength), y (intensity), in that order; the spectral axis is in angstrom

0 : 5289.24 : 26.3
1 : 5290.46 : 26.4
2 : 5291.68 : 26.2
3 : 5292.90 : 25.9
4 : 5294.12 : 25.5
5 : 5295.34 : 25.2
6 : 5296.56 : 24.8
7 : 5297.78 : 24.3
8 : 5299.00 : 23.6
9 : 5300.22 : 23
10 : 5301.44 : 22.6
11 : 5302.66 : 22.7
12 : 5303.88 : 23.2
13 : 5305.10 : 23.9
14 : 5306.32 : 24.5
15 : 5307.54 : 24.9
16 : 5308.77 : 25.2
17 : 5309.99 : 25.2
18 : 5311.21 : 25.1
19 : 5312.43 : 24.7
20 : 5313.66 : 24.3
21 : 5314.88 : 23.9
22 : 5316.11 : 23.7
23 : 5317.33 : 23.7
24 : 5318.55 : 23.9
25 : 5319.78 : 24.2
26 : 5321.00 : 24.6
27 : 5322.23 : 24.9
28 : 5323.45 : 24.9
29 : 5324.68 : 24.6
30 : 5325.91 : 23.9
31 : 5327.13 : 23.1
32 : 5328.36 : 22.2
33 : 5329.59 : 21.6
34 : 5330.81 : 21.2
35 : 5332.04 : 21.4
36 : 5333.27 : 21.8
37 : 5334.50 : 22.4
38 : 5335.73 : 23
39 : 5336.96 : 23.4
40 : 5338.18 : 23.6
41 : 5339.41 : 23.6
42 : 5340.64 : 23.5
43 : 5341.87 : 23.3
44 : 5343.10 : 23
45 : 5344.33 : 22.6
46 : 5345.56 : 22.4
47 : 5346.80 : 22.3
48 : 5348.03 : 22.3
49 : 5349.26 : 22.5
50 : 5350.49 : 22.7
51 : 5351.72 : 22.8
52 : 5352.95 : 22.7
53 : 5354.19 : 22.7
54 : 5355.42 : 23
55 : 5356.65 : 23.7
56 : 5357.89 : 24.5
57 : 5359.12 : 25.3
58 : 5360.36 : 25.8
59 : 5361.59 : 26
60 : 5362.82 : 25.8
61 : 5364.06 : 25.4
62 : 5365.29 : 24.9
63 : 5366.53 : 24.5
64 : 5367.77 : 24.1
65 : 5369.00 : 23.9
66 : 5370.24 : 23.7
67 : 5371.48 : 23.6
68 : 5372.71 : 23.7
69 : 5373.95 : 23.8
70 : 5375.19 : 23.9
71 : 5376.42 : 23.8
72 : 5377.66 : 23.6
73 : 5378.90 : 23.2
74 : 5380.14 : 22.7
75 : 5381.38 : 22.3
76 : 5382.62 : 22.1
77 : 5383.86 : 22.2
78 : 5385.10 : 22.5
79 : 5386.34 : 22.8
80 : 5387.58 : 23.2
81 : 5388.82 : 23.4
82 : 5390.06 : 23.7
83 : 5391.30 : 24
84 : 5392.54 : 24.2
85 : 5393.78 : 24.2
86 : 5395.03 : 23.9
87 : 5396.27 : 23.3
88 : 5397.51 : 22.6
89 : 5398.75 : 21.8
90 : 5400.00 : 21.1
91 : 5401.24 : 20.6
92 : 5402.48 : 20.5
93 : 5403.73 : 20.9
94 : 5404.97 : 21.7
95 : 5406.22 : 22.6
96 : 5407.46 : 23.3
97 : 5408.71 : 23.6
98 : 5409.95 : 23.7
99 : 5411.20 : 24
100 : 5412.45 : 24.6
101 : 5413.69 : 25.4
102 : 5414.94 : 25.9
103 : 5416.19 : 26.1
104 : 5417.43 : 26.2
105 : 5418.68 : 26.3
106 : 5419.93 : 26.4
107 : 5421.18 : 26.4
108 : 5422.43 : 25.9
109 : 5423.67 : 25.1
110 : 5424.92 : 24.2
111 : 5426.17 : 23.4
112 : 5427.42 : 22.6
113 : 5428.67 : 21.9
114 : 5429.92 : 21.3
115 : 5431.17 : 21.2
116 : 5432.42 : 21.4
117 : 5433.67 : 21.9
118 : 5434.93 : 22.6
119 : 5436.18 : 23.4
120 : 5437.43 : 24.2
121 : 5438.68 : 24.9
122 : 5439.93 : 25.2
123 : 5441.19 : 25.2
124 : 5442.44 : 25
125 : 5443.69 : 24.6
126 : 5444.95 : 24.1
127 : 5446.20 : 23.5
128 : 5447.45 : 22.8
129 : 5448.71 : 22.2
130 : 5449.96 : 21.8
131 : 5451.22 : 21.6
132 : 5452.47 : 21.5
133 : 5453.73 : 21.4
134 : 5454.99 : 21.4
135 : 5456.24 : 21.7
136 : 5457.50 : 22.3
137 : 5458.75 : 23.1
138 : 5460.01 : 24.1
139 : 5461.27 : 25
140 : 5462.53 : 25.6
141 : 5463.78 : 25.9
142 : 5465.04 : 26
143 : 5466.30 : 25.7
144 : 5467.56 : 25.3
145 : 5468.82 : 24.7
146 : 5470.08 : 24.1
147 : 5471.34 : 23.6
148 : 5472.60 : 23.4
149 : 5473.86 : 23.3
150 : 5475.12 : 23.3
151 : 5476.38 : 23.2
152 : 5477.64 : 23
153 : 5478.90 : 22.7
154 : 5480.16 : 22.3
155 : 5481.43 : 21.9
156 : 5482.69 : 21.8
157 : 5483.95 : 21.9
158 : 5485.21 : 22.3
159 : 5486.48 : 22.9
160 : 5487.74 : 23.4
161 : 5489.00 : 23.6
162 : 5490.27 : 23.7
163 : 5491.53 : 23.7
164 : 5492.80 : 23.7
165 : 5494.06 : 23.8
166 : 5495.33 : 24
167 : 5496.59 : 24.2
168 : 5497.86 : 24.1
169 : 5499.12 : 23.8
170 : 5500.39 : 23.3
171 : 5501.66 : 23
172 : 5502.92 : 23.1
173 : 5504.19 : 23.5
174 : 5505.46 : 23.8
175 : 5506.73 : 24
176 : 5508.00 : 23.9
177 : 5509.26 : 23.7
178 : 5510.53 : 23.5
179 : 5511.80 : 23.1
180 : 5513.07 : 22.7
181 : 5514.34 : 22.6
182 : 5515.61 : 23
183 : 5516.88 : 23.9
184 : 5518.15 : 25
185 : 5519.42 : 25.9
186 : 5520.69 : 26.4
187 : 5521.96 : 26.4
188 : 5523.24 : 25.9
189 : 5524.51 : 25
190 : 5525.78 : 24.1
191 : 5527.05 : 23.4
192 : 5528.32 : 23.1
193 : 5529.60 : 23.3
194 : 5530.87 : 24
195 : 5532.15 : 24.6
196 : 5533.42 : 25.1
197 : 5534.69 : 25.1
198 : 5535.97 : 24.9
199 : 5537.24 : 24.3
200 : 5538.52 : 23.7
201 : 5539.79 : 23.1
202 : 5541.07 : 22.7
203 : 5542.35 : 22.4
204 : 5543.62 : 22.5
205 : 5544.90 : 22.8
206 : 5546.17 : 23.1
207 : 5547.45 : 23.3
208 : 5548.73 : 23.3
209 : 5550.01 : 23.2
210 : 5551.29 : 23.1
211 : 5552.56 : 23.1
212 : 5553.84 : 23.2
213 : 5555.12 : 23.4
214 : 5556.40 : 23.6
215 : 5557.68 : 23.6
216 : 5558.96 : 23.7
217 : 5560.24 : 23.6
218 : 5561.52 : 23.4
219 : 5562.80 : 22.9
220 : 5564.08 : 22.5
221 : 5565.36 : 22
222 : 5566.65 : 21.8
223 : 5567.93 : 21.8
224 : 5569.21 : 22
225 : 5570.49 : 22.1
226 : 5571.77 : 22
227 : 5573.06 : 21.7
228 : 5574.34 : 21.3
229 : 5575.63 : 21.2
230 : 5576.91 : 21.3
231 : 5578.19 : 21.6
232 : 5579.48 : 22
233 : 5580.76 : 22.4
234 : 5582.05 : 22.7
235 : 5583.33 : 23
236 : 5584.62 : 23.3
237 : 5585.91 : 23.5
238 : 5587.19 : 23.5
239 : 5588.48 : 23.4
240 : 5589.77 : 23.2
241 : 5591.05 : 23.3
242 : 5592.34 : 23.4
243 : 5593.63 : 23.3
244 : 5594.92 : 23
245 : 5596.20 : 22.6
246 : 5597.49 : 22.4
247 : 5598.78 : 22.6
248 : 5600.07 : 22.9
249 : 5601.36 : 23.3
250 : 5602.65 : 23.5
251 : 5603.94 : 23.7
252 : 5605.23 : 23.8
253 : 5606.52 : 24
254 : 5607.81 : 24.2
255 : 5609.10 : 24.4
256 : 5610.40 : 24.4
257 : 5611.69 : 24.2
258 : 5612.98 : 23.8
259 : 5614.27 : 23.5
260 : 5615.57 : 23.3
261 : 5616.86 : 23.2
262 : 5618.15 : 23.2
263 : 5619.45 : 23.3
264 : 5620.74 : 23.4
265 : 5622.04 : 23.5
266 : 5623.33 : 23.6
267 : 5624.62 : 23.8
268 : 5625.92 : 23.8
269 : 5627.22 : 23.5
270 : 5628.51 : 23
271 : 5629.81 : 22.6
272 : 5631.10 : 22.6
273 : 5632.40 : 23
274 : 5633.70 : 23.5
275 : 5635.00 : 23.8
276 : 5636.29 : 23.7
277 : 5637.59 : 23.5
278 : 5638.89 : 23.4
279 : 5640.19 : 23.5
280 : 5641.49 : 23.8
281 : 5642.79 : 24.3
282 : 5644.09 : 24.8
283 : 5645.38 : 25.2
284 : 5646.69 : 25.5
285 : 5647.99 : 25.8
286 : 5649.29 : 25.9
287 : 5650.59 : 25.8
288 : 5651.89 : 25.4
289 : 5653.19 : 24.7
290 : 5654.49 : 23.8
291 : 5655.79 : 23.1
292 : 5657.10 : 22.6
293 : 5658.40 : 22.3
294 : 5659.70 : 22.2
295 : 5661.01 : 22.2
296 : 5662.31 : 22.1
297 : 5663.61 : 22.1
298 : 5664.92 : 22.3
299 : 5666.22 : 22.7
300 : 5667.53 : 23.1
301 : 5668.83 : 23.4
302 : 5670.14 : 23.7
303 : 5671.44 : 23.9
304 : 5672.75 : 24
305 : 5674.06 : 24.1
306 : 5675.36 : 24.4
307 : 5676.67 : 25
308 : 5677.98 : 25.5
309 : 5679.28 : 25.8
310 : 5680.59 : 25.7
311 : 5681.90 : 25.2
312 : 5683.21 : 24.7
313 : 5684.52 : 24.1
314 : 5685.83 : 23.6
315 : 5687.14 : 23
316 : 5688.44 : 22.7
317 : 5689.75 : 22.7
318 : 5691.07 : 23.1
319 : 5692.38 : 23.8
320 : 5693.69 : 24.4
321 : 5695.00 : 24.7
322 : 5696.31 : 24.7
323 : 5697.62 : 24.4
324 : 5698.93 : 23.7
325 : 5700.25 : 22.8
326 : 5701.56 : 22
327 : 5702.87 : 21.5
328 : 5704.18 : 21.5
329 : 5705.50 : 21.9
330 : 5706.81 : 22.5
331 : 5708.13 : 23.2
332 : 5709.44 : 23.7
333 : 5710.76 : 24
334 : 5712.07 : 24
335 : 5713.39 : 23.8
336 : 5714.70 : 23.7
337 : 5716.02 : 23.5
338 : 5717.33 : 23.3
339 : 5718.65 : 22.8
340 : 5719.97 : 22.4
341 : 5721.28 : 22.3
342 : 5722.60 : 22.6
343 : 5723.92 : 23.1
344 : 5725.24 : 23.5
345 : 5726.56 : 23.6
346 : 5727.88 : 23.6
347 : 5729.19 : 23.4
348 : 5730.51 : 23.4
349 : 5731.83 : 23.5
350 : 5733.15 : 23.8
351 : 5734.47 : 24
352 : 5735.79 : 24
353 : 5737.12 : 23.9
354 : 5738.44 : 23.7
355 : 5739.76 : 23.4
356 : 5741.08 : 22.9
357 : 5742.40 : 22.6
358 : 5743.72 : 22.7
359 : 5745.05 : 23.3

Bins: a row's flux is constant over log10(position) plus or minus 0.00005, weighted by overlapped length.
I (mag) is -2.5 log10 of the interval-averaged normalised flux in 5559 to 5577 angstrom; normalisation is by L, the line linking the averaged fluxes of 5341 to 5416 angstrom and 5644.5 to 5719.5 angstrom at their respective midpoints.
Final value 0.07 mag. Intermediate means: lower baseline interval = 23.4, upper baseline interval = 23.7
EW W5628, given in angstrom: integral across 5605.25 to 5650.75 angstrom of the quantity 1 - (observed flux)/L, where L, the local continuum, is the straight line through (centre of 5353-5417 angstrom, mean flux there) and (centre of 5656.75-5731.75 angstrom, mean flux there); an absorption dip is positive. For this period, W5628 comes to -0.86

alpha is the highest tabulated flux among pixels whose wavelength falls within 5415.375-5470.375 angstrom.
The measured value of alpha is 26.4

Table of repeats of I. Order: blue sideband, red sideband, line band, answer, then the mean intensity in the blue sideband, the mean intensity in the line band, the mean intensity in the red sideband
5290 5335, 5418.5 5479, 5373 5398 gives 0.02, 24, 23.3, 23.7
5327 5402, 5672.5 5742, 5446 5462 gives 0.04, 23.2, 22.5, 23.6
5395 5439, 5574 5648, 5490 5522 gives -0.02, 23.5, 23.9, 23.4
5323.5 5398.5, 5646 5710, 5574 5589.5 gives 0.05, 23.4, 22.5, 23.7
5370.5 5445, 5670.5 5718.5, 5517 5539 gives -0.05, 23.5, 24.7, 23.7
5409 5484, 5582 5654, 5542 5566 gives 0.03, 23.7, 23.1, 23.7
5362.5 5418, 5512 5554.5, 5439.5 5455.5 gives 0.03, 23.5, 23.1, 23.9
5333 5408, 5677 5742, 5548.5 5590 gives 0.04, 23.2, 22.7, 23.5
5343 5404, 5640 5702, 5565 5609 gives 0.05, 23.3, 22.7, 23.9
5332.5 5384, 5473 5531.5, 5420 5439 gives 0.01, 23.5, 23.4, 23.6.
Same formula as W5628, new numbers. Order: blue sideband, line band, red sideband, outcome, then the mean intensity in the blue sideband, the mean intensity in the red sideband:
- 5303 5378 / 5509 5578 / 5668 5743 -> 0.8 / 23.7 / 23.6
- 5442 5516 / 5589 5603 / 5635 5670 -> 0.3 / 23.4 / 23.7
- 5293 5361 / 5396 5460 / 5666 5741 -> 0.8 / 23.6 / 23.6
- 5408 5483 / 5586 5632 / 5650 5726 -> 0.3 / 23.8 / 23.5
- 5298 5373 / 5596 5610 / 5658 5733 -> 0.0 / 23.7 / 23.4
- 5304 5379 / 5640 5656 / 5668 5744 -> -0.8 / 23.7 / 23.6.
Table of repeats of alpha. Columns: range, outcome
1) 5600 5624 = 24.4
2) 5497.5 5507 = 24.1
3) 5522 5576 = 25.9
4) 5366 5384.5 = 24.5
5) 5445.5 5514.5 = 26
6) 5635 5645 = 24.8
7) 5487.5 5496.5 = 24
